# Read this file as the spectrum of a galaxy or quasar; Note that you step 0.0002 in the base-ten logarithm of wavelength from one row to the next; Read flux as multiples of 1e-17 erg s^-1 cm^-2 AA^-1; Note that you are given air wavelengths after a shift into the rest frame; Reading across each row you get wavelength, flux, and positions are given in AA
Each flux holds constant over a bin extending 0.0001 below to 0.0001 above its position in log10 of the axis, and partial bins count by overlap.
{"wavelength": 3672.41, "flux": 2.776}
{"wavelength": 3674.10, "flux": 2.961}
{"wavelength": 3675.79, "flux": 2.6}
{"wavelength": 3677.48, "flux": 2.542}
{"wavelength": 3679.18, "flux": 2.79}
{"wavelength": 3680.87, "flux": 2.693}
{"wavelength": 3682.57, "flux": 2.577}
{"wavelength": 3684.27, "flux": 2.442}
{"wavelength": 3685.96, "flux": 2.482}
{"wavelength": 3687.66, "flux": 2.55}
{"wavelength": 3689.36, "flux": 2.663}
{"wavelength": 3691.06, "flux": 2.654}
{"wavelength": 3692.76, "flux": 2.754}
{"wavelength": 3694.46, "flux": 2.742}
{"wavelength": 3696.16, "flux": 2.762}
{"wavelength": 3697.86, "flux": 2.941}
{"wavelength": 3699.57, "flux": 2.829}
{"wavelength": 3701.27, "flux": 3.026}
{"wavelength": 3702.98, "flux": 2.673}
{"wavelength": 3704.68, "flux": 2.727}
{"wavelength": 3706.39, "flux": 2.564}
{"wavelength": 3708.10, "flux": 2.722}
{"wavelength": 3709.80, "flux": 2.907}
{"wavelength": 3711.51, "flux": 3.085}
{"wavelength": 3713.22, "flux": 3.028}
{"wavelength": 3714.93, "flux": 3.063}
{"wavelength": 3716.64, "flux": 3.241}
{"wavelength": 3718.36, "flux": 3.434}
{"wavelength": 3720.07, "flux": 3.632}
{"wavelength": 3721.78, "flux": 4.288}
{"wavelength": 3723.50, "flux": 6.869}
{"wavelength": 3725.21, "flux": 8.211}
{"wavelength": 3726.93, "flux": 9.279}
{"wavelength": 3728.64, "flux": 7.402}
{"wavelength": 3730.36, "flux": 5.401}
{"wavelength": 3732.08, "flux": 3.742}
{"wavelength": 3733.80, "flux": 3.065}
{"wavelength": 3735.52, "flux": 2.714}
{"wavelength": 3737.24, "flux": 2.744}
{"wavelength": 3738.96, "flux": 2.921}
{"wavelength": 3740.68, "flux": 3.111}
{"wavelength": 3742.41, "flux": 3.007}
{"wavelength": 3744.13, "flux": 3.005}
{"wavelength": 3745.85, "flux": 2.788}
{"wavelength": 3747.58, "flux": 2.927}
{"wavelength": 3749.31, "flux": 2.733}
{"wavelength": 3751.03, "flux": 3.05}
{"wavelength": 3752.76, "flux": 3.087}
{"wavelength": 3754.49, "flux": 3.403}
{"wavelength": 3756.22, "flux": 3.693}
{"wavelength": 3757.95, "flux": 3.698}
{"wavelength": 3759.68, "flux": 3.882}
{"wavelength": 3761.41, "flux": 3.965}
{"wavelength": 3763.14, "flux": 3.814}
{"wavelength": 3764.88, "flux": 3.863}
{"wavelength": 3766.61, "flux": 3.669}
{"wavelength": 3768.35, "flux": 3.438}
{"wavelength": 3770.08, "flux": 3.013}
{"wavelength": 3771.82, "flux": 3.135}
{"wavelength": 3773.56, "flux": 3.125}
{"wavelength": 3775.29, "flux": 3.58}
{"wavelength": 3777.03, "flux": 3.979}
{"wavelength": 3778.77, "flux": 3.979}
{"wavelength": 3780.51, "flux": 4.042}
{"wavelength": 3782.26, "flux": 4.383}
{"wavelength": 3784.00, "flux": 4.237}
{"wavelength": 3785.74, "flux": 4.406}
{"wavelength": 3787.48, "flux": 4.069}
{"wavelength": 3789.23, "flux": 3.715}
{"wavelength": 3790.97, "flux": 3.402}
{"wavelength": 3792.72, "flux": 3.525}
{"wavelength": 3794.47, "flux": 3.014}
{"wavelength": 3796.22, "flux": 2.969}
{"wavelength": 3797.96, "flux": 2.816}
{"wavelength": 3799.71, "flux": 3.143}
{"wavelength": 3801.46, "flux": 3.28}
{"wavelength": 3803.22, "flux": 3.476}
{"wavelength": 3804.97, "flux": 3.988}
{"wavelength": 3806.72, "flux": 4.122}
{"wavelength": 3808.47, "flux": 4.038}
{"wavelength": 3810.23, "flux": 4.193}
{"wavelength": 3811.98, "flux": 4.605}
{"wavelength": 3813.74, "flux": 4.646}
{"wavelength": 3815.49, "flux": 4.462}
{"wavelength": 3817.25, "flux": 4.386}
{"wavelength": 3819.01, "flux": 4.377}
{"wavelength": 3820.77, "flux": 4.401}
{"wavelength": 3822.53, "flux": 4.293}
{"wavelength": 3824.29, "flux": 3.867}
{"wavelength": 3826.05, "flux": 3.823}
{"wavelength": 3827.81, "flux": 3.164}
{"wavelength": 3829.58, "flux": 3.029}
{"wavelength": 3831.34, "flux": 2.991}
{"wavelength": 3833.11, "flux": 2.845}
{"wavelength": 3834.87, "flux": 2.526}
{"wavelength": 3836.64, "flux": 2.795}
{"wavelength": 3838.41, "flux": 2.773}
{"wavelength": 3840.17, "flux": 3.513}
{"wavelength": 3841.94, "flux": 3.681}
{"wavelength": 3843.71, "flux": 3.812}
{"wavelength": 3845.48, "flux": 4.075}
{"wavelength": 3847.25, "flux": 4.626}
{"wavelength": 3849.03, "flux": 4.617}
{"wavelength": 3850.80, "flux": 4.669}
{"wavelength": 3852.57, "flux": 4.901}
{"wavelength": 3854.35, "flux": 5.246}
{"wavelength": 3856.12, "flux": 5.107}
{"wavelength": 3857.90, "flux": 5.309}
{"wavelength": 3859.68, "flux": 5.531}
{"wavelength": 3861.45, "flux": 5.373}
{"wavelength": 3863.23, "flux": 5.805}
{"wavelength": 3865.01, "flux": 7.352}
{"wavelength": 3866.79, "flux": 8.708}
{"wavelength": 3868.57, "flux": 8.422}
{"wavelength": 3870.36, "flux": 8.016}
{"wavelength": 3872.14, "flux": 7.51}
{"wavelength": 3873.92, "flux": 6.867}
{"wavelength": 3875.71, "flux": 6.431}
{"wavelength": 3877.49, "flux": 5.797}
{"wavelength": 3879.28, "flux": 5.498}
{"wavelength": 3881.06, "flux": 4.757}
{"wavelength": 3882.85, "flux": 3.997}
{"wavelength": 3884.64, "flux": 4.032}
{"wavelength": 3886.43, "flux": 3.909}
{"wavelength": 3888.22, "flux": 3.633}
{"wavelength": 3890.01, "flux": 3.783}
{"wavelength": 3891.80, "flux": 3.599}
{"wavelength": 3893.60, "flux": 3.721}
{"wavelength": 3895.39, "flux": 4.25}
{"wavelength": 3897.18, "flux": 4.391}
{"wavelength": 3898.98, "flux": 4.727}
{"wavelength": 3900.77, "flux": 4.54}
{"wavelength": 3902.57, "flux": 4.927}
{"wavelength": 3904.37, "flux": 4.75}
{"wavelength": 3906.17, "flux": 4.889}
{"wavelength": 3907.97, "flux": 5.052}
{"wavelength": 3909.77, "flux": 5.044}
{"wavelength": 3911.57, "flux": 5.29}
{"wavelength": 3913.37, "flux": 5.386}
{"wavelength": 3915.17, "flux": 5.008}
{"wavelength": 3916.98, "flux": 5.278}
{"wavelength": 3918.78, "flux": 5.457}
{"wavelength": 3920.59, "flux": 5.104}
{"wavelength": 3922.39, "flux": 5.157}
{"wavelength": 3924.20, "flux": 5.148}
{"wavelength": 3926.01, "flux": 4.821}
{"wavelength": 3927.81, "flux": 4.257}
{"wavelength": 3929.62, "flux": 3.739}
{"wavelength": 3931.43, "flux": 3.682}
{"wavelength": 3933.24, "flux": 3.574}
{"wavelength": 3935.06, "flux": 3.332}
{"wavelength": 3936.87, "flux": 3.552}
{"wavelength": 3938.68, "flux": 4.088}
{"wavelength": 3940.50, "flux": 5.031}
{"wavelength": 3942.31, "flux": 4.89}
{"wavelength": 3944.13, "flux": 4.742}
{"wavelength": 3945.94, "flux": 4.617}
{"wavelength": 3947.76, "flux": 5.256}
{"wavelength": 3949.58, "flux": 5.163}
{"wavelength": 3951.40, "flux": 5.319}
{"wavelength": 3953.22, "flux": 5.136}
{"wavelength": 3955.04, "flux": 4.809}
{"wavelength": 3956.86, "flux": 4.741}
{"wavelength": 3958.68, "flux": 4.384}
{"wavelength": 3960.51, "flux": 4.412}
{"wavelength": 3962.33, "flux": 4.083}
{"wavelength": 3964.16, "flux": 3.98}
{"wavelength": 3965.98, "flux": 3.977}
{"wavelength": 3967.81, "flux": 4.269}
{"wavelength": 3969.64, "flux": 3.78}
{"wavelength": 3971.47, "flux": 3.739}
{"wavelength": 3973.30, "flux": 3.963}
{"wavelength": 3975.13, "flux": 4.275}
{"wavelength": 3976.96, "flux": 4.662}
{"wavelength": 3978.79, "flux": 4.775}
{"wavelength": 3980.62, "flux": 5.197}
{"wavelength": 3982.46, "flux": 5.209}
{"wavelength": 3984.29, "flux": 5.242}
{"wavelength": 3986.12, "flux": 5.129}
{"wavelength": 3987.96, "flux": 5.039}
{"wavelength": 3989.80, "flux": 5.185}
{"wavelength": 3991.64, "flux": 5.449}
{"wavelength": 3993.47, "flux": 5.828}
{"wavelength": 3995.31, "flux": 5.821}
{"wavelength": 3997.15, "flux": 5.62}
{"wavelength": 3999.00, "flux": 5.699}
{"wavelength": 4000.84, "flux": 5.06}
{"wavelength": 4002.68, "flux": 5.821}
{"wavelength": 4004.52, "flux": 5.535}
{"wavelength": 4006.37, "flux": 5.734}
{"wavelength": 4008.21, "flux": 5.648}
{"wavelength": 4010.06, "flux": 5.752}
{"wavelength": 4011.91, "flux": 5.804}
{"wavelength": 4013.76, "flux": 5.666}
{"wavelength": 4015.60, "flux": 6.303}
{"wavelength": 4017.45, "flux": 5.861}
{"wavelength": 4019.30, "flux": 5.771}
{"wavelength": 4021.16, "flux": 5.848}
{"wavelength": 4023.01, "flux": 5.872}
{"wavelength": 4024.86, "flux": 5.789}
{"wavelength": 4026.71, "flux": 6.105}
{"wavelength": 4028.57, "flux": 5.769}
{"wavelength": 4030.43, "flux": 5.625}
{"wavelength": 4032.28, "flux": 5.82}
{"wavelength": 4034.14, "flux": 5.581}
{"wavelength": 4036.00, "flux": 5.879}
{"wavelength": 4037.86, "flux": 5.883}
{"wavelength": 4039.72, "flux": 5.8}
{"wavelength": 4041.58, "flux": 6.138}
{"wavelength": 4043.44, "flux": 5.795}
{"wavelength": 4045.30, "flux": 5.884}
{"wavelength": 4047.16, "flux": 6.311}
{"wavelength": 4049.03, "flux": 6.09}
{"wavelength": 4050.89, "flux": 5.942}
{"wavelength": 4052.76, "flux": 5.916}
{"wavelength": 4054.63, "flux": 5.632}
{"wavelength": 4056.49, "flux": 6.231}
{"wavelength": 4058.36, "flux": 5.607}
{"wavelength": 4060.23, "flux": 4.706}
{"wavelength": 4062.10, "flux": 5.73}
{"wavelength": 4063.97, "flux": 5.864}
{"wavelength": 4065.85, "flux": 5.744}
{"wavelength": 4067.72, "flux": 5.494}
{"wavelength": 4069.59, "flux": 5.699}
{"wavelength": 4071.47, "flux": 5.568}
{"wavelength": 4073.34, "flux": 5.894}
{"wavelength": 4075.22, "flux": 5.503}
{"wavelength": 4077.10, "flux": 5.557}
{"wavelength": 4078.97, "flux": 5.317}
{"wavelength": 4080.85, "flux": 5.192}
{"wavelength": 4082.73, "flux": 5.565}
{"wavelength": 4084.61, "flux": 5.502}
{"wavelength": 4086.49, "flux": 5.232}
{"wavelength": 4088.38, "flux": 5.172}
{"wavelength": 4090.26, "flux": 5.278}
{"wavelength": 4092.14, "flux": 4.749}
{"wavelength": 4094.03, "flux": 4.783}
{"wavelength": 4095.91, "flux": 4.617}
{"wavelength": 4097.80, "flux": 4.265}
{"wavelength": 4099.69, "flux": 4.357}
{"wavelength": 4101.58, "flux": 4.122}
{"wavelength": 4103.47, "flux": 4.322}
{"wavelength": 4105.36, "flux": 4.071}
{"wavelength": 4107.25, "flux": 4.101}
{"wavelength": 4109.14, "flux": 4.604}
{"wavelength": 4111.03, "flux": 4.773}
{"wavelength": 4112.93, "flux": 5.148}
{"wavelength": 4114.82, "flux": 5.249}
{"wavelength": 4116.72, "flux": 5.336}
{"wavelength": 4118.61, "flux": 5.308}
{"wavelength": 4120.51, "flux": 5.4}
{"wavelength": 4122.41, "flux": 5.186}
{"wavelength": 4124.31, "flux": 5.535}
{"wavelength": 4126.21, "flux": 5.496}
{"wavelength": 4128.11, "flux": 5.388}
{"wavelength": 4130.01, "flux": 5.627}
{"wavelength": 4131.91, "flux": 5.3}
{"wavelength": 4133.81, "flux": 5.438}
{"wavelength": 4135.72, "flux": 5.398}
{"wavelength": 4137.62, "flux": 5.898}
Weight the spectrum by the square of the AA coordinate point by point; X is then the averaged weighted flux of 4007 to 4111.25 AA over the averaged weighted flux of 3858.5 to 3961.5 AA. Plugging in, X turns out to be 1.2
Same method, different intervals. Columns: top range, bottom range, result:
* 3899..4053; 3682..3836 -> 1.59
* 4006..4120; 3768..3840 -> 1.70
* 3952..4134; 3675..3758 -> 1.83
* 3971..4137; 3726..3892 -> 1.44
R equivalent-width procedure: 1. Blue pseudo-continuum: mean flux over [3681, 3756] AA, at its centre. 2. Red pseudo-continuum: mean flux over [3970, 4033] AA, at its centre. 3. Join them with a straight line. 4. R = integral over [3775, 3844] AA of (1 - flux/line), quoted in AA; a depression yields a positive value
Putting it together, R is 6.34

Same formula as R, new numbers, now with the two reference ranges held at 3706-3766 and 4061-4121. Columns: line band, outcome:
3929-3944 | 1.74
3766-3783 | 1.52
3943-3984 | 0.64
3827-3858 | 2.88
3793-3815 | 2.10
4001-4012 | -1.96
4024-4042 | -3.42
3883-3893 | 1.32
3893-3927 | -3.32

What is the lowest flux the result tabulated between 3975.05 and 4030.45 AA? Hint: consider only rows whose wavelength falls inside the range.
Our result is 4.275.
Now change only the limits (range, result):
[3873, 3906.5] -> 3.599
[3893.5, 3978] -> 3.332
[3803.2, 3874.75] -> 2.526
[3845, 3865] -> 4.075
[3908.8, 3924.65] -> 5.008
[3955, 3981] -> 3.739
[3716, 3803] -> 2.714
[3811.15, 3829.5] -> 3.164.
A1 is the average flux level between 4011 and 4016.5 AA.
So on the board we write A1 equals 5.93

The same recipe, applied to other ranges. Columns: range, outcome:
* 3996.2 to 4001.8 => 5.46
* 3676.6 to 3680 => 2.66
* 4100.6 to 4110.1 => 4.25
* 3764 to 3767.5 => 3.76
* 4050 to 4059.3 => 5.86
